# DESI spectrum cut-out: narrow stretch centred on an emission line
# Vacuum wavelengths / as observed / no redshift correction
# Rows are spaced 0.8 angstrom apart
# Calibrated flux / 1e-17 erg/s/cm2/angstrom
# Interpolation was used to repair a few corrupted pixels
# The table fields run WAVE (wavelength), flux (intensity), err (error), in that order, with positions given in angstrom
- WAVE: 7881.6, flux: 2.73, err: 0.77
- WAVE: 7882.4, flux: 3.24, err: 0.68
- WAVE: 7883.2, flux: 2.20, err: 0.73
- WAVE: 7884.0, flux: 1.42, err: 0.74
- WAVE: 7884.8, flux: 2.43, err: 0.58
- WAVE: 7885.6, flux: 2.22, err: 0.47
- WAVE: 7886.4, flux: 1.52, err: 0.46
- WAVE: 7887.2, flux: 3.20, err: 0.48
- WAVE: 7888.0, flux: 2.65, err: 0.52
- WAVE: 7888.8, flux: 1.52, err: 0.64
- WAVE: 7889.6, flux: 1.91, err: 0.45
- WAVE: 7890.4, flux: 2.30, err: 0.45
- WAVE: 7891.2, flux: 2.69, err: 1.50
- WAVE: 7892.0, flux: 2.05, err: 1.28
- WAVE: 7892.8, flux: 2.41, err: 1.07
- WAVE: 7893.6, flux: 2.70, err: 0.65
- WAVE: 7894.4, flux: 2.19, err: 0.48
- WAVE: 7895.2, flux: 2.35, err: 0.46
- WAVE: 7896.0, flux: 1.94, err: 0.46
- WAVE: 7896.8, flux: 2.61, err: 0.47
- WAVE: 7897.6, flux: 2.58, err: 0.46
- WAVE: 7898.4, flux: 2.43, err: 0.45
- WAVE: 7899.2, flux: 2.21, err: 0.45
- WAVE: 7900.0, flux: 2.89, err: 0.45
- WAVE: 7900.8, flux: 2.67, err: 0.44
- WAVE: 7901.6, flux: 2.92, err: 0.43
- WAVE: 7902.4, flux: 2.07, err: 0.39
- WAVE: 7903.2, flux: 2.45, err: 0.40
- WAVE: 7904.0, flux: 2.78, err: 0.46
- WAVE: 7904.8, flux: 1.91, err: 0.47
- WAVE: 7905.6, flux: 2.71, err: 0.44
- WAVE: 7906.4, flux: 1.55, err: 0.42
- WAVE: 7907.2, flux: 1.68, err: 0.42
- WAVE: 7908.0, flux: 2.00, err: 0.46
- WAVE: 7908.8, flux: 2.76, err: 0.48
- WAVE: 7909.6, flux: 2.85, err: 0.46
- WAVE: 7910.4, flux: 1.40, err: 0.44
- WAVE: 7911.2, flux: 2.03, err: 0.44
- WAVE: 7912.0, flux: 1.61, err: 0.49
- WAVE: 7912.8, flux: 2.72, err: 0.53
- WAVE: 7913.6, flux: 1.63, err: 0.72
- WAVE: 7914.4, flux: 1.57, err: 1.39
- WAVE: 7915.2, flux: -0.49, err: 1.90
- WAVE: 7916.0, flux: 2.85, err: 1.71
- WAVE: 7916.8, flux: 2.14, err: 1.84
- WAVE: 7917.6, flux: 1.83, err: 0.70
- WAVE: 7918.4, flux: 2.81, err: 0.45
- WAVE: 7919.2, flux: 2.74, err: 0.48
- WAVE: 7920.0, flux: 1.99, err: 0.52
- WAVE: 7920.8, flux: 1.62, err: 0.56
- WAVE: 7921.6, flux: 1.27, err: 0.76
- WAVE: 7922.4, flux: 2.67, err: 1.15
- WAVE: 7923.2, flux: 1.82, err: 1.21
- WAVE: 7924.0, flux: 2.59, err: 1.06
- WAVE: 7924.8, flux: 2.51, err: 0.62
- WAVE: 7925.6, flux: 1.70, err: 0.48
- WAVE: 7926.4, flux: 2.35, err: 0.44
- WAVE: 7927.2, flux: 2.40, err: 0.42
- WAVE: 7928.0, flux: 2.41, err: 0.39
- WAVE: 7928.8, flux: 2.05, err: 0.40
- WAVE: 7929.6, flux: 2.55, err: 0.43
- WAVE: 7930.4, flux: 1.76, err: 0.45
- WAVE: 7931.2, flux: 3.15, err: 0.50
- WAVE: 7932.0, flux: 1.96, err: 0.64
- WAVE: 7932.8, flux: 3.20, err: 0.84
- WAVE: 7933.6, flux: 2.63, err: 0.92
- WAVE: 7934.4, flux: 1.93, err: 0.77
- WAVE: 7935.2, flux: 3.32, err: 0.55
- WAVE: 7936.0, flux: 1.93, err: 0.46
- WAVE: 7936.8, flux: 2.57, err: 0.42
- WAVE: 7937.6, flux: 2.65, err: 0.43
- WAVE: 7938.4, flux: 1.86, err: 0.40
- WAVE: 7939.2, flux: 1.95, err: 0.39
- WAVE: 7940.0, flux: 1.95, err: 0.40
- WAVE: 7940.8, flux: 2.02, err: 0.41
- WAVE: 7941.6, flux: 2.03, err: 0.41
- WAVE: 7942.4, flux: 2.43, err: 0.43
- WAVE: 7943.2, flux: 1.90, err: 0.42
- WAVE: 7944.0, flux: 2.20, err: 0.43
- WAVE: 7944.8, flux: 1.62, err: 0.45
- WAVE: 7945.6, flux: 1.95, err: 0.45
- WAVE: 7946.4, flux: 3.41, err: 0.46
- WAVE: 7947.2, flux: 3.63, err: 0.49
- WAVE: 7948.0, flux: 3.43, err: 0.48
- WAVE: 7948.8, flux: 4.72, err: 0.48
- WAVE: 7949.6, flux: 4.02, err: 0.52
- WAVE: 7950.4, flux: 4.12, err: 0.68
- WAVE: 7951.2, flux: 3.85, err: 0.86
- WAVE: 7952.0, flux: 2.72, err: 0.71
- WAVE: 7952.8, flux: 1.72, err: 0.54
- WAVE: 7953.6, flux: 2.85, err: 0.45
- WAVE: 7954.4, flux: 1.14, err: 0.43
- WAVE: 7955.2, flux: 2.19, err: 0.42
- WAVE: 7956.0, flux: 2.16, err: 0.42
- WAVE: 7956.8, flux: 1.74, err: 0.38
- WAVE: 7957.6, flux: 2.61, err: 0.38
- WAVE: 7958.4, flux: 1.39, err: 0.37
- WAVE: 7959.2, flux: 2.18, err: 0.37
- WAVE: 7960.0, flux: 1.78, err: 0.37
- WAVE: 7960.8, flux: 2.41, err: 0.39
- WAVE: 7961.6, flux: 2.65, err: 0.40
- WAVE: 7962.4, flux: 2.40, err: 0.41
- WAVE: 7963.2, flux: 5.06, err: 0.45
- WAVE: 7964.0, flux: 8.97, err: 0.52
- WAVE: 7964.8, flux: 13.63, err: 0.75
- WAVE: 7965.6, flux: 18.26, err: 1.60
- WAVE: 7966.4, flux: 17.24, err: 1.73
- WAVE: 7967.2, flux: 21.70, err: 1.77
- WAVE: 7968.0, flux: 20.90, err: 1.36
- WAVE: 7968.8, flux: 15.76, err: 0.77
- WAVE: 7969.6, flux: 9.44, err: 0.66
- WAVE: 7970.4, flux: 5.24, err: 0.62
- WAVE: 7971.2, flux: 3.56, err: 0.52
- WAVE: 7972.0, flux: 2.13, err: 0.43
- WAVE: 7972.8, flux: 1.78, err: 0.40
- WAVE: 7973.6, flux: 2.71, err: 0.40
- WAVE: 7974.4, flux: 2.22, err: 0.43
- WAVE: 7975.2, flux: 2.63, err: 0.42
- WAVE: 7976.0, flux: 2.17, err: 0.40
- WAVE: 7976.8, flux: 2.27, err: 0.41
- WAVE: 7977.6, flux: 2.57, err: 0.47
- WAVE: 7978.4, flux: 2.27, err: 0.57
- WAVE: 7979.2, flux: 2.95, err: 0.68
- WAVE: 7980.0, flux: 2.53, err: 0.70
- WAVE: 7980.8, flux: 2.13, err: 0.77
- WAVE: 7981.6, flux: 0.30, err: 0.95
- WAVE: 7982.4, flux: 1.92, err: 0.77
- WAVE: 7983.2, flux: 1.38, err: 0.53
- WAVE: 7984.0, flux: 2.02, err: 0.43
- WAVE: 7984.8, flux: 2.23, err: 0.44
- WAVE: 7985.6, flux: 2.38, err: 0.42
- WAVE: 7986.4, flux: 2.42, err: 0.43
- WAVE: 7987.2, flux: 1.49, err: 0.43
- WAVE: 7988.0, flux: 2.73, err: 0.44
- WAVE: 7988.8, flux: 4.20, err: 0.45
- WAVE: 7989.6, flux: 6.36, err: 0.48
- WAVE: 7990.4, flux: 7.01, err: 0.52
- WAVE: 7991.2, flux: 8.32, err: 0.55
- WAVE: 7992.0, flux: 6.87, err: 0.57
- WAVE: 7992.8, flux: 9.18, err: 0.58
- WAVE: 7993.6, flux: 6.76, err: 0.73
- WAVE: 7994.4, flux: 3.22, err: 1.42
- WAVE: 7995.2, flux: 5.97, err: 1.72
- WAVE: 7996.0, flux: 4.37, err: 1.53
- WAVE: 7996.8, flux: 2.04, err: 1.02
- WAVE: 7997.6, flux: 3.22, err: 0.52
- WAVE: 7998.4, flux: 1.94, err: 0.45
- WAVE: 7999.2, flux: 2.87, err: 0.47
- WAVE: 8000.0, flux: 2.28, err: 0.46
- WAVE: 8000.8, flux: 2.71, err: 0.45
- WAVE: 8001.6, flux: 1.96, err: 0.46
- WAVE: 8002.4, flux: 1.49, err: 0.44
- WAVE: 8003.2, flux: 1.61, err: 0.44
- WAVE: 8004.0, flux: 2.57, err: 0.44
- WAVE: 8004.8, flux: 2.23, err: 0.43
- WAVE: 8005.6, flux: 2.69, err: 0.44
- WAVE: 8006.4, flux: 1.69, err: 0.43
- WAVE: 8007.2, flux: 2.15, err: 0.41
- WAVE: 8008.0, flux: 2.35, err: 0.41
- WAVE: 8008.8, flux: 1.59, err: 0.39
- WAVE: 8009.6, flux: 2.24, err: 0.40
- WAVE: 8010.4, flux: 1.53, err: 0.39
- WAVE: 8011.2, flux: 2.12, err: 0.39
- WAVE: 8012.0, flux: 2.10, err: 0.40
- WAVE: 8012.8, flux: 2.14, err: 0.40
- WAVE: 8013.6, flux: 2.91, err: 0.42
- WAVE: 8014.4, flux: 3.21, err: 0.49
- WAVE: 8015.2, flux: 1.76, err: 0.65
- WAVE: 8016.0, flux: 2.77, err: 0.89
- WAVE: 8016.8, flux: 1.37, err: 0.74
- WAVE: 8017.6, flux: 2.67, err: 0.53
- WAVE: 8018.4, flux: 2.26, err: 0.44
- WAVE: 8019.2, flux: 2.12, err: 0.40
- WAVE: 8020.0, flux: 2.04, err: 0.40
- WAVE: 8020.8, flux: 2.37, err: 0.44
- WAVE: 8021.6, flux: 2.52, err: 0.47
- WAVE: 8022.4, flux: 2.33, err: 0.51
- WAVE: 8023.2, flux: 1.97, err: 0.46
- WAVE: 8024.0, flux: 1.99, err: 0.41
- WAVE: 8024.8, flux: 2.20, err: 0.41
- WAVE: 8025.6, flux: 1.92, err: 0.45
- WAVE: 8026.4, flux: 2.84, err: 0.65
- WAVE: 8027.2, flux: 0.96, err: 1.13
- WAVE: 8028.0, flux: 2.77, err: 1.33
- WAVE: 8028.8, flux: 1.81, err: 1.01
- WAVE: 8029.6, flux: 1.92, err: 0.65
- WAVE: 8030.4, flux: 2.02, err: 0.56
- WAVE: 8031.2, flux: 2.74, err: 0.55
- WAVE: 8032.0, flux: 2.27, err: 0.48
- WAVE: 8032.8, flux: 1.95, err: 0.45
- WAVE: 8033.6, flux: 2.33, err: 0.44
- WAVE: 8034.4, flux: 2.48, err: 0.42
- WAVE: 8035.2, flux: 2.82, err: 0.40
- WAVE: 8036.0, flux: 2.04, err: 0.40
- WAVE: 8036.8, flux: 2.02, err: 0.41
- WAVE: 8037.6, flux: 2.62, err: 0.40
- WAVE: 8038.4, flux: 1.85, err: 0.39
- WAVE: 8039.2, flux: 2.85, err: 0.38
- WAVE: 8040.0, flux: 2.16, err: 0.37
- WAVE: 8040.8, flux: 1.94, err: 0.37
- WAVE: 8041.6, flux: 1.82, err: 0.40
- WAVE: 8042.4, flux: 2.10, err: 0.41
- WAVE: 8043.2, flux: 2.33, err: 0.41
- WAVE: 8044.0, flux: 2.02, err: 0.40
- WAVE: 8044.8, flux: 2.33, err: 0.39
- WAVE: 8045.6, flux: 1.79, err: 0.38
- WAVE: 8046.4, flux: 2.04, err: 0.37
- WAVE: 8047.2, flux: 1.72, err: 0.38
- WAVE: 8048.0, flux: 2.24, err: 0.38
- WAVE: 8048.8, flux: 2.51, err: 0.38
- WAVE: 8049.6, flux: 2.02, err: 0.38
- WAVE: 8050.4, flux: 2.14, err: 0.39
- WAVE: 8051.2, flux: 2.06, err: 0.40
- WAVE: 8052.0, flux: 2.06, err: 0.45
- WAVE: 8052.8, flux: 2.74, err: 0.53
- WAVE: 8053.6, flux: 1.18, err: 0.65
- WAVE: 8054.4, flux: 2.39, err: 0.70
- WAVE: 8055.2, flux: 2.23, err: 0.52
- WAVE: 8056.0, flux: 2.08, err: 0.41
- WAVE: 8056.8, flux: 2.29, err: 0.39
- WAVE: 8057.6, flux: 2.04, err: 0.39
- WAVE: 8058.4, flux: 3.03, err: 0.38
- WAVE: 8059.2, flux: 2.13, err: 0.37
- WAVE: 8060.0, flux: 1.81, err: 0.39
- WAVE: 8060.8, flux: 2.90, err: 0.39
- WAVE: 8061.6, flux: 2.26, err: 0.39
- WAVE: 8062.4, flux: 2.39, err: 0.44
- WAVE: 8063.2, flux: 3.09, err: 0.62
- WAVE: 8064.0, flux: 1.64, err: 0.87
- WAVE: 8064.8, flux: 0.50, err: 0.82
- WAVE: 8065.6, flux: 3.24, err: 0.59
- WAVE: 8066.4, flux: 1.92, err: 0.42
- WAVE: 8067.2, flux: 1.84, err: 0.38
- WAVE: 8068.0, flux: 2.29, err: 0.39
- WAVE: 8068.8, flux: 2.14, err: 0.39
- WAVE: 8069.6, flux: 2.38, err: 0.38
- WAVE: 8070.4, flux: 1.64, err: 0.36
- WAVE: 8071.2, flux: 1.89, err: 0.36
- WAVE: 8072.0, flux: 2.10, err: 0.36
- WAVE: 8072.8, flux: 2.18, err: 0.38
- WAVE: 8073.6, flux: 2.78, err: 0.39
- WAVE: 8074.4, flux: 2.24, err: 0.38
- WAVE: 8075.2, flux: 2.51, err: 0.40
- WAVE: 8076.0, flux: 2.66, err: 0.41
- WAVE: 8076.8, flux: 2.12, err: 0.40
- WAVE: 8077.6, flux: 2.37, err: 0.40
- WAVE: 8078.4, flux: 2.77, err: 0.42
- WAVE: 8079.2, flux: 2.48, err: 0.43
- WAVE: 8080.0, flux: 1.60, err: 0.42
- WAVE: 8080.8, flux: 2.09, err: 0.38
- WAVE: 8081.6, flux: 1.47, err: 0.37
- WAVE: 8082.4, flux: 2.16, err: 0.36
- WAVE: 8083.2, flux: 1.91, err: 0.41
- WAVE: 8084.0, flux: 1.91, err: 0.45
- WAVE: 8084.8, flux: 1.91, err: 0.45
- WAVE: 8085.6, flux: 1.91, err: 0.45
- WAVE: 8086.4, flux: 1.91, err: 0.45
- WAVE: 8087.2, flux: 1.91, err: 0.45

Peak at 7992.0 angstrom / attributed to [N II] 6583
